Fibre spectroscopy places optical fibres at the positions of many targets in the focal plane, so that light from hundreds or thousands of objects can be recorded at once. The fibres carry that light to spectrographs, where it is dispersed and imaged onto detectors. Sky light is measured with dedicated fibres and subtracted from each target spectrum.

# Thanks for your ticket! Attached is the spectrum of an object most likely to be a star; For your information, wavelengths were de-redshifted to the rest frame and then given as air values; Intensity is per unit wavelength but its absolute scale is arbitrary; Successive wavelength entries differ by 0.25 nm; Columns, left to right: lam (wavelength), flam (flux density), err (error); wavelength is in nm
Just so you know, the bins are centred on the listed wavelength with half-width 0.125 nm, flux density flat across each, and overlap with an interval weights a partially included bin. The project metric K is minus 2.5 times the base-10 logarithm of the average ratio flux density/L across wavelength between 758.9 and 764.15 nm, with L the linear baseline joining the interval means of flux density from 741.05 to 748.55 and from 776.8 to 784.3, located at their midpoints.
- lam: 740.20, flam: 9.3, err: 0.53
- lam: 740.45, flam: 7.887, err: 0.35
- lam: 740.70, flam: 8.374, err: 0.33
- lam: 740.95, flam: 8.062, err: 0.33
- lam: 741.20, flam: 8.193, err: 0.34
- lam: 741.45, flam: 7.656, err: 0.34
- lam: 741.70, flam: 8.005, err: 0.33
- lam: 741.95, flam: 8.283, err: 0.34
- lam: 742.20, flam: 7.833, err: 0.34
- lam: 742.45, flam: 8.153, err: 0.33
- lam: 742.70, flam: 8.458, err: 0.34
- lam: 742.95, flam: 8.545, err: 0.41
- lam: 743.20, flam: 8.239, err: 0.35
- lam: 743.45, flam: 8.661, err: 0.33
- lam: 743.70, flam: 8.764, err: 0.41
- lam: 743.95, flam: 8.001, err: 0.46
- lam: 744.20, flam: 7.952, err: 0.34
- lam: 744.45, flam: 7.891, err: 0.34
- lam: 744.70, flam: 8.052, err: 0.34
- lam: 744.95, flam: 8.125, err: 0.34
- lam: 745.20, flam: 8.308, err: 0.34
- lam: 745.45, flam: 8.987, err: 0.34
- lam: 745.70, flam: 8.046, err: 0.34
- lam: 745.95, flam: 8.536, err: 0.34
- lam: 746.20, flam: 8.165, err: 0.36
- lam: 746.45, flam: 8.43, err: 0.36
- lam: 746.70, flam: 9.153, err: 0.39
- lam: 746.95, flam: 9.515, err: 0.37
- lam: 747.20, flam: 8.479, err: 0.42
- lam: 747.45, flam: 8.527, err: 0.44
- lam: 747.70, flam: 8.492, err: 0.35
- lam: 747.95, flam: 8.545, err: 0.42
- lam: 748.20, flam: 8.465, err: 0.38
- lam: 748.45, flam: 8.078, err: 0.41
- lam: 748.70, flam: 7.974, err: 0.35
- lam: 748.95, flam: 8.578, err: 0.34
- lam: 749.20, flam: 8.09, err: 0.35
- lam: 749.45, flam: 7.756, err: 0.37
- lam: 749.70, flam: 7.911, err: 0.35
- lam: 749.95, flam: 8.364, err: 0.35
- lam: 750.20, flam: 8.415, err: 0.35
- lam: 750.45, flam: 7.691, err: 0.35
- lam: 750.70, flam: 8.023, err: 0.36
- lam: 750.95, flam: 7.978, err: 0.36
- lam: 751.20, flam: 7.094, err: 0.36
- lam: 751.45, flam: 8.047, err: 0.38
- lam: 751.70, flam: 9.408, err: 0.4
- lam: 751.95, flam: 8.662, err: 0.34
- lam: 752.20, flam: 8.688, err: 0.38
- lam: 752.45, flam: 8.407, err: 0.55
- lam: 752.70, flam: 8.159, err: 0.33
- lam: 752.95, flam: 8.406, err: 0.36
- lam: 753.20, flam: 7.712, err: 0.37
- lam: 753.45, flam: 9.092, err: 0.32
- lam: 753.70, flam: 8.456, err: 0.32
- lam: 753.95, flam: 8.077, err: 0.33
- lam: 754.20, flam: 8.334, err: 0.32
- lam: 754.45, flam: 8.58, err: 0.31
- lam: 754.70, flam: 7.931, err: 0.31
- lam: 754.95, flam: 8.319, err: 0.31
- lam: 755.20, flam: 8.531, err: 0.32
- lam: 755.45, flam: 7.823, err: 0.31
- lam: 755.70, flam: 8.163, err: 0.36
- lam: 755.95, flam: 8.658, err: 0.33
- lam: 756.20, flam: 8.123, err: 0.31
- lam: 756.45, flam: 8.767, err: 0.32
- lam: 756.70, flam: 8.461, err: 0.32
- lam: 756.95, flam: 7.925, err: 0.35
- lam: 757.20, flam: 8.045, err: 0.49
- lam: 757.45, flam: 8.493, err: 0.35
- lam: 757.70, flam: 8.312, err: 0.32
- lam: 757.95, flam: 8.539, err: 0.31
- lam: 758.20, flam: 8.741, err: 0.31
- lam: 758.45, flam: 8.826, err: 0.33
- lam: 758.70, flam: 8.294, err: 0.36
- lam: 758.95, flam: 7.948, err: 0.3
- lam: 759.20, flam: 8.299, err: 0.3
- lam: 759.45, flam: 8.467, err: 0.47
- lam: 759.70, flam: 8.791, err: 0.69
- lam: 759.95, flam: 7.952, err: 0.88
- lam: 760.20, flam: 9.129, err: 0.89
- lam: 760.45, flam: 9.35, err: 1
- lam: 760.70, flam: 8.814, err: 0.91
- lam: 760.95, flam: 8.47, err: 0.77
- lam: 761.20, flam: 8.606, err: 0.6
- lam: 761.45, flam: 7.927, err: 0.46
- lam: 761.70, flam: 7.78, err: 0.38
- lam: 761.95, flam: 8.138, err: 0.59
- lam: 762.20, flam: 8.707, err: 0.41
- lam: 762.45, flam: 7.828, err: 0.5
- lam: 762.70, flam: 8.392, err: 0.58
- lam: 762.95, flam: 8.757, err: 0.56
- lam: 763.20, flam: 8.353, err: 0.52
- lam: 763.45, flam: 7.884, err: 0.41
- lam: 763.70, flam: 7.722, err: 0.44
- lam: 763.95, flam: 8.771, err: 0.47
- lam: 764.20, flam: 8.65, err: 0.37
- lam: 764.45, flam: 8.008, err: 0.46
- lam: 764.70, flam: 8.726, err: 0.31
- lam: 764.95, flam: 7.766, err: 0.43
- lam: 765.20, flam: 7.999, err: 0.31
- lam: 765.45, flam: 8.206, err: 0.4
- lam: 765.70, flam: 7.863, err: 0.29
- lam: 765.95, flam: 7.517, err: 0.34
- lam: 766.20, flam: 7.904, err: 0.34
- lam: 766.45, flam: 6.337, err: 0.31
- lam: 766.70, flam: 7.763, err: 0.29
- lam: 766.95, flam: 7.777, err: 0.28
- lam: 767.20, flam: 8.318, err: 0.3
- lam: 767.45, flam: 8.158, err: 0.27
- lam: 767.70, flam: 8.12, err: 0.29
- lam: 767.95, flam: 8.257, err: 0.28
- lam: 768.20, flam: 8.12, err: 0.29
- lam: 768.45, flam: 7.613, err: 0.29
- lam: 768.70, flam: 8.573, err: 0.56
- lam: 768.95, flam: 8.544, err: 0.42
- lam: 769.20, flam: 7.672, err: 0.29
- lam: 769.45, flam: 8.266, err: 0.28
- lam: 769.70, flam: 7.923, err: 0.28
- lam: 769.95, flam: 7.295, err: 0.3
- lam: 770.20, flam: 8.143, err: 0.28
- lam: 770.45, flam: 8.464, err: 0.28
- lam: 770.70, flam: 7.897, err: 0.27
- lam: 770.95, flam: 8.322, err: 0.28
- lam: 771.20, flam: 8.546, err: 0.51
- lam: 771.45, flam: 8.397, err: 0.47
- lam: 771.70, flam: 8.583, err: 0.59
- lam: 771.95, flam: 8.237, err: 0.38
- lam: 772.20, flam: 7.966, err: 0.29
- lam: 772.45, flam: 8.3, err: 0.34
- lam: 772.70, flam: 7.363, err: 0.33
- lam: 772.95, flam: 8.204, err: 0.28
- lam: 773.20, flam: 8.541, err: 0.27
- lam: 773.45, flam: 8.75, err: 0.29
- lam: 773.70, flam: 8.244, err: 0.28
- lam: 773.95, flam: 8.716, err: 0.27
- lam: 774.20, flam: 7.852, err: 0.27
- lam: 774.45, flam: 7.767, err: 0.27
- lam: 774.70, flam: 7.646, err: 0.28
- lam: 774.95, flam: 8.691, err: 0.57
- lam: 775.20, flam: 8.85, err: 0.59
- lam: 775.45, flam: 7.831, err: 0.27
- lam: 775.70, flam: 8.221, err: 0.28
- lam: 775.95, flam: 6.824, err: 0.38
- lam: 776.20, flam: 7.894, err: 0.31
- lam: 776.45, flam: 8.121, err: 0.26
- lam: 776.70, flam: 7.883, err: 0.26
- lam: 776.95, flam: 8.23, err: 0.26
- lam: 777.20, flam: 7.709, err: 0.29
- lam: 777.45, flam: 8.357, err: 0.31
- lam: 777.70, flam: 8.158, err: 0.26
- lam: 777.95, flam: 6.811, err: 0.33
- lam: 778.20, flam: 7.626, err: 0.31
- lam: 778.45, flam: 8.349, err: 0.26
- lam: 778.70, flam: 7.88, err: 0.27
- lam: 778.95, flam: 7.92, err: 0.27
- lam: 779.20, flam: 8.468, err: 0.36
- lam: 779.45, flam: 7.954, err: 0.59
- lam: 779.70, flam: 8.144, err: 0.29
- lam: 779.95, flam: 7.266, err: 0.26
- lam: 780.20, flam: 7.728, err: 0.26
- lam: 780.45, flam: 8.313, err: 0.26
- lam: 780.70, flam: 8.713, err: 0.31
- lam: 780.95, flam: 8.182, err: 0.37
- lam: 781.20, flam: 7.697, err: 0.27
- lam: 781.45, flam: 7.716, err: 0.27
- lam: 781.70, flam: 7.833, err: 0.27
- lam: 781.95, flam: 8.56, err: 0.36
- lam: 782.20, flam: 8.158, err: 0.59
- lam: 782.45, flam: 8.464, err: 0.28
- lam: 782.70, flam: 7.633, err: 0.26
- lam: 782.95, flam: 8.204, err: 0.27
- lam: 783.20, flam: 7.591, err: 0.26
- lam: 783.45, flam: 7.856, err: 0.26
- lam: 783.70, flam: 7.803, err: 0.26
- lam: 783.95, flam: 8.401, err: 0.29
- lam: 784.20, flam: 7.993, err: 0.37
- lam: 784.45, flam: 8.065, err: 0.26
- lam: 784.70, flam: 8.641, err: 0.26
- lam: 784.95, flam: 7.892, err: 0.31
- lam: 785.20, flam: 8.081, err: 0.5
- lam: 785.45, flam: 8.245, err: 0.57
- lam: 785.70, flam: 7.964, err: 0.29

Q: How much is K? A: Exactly -0.03 mag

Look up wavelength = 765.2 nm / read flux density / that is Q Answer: 7.999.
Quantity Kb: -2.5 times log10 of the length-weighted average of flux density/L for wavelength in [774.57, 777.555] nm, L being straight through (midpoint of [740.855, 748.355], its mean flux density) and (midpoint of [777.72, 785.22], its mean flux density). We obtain 0.00 mag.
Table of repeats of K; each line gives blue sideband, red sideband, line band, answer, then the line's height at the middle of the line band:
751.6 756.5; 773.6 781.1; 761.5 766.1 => 0.01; 8.24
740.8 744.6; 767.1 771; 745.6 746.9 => -0.05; 8.17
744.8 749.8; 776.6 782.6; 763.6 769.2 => 0.02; 8.17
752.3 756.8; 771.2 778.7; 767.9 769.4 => 0.00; 8.16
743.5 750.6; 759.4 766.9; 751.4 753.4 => -0.02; 8.29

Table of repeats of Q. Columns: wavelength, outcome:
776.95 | 8.23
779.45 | 7.954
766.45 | 6.337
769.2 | 7.672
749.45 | 7.756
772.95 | 8.204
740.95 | 8.062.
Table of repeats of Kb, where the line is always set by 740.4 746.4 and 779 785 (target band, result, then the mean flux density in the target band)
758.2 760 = -0.03 mag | 8.41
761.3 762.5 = 0.01 mag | 8.1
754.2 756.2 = -0.01 mag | 8.28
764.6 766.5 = 0.04 mag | 7.83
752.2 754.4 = -0.02 mag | 8.36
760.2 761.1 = -0.10 mag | 8.91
